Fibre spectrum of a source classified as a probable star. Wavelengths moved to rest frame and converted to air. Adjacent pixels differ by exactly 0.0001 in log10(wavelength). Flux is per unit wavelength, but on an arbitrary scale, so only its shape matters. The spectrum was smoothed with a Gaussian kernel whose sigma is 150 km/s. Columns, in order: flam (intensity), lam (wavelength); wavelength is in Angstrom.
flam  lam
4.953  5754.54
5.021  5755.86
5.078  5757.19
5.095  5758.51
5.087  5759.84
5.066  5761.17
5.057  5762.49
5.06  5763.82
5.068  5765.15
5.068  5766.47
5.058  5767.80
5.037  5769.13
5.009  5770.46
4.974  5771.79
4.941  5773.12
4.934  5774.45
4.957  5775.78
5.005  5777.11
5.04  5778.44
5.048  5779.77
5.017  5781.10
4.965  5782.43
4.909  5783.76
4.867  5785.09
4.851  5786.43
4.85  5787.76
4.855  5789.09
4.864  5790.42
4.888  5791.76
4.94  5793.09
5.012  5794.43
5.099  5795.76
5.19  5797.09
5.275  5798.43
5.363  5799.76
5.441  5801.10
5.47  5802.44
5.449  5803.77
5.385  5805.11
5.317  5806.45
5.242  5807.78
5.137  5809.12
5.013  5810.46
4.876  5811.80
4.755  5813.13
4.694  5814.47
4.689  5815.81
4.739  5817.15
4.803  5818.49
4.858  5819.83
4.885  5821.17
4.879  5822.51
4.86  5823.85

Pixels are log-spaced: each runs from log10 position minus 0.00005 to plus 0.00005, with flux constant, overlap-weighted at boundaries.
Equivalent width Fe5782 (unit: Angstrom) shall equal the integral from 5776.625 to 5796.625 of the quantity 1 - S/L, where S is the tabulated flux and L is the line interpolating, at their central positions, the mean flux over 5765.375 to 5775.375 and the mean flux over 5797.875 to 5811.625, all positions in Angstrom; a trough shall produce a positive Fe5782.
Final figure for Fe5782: 0.7 Angstrom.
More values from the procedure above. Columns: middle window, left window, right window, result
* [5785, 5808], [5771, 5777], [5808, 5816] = -1.0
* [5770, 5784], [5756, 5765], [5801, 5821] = 0.2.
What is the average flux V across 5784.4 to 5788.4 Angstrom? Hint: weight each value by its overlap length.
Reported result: 4.85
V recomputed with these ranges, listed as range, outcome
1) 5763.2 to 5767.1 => 5.07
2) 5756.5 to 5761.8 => 5.08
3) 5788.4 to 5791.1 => 4.86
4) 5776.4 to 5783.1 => 5.02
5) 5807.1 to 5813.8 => 5.01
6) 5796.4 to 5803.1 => 5.34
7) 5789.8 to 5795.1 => 4.92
